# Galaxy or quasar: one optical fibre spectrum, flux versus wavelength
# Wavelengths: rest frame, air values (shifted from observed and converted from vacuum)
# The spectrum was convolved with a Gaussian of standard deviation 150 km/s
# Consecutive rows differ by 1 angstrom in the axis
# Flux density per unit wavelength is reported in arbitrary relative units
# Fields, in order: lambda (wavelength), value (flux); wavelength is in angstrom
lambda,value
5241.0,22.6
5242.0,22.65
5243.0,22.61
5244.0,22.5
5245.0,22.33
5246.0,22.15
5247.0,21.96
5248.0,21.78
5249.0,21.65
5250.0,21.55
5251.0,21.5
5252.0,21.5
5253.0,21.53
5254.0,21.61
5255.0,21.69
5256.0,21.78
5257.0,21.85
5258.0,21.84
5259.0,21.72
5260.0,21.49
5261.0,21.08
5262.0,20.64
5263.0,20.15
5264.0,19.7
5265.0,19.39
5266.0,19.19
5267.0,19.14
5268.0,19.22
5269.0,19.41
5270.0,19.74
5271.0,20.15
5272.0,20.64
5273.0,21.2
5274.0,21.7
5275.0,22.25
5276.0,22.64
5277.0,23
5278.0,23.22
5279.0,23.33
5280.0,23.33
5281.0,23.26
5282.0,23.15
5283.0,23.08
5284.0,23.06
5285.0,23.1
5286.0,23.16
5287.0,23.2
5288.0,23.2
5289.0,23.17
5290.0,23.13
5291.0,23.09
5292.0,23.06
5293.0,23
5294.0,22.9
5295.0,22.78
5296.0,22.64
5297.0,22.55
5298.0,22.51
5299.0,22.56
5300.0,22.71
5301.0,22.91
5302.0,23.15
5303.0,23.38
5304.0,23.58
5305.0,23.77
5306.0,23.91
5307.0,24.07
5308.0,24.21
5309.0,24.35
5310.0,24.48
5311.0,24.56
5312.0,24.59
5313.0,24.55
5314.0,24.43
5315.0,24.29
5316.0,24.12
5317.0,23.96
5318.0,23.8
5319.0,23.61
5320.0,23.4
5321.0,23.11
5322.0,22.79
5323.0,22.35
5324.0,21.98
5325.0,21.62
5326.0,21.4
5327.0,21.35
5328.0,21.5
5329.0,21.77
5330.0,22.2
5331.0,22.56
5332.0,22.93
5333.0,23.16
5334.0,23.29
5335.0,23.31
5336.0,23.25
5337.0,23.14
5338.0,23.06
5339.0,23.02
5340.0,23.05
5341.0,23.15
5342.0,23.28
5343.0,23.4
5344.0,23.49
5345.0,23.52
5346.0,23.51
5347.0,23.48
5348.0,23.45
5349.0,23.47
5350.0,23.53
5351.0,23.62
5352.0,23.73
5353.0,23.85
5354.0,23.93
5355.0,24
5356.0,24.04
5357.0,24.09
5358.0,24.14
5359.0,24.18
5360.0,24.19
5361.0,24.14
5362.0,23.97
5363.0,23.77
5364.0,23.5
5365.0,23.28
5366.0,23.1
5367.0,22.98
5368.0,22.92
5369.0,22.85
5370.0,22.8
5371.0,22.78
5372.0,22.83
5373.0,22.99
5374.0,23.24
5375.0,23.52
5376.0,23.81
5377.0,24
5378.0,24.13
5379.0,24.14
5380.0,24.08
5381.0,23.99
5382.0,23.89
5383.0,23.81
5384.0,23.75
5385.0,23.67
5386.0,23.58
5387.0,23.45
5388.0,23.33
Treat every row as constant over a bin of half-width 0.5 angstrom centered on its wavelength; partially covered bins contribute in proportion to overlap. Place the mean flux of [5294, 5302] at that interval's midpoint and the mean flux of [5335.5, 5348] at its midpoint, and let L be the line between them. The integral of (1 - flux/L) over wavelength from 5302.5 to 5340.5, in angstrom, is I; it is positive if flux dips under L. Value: -0.4 angstrom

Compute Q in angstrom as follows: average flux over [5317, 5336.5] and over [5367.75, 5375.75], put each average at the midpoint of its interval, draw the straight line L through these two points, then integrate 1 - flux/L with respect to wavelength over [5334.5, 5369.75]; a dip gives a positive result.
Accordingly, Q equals -1.0 angstrom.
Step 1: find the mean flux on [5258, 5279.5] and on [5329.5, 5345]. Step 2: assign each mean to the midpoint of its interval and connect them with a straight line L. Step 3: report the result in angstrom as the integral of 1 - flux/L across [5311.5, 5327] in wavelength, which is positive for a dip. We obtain -0.51 angstrom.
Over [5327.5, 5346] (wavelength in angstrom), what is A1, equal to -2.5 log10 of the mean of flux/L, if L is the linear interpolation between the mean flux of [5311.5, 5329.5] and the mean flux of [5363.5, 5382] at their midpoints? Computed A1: 0.01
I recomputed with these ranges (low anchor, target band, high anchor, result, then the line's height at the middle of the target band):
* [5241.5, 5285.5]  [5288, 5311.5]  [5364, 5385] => -1.2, 22.2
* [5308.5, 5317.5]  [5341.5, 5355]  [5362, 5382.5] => 0.1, 23.8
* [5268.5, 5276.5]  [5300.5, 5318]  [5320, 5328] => -1.8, 21.8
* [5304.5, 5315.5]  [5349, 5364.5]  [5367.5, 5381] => -0.2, 23.7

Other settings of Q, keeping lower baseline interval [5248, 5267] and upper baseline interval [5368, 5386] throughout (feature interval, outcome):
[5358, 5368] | -0.2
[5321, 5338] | 0.1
